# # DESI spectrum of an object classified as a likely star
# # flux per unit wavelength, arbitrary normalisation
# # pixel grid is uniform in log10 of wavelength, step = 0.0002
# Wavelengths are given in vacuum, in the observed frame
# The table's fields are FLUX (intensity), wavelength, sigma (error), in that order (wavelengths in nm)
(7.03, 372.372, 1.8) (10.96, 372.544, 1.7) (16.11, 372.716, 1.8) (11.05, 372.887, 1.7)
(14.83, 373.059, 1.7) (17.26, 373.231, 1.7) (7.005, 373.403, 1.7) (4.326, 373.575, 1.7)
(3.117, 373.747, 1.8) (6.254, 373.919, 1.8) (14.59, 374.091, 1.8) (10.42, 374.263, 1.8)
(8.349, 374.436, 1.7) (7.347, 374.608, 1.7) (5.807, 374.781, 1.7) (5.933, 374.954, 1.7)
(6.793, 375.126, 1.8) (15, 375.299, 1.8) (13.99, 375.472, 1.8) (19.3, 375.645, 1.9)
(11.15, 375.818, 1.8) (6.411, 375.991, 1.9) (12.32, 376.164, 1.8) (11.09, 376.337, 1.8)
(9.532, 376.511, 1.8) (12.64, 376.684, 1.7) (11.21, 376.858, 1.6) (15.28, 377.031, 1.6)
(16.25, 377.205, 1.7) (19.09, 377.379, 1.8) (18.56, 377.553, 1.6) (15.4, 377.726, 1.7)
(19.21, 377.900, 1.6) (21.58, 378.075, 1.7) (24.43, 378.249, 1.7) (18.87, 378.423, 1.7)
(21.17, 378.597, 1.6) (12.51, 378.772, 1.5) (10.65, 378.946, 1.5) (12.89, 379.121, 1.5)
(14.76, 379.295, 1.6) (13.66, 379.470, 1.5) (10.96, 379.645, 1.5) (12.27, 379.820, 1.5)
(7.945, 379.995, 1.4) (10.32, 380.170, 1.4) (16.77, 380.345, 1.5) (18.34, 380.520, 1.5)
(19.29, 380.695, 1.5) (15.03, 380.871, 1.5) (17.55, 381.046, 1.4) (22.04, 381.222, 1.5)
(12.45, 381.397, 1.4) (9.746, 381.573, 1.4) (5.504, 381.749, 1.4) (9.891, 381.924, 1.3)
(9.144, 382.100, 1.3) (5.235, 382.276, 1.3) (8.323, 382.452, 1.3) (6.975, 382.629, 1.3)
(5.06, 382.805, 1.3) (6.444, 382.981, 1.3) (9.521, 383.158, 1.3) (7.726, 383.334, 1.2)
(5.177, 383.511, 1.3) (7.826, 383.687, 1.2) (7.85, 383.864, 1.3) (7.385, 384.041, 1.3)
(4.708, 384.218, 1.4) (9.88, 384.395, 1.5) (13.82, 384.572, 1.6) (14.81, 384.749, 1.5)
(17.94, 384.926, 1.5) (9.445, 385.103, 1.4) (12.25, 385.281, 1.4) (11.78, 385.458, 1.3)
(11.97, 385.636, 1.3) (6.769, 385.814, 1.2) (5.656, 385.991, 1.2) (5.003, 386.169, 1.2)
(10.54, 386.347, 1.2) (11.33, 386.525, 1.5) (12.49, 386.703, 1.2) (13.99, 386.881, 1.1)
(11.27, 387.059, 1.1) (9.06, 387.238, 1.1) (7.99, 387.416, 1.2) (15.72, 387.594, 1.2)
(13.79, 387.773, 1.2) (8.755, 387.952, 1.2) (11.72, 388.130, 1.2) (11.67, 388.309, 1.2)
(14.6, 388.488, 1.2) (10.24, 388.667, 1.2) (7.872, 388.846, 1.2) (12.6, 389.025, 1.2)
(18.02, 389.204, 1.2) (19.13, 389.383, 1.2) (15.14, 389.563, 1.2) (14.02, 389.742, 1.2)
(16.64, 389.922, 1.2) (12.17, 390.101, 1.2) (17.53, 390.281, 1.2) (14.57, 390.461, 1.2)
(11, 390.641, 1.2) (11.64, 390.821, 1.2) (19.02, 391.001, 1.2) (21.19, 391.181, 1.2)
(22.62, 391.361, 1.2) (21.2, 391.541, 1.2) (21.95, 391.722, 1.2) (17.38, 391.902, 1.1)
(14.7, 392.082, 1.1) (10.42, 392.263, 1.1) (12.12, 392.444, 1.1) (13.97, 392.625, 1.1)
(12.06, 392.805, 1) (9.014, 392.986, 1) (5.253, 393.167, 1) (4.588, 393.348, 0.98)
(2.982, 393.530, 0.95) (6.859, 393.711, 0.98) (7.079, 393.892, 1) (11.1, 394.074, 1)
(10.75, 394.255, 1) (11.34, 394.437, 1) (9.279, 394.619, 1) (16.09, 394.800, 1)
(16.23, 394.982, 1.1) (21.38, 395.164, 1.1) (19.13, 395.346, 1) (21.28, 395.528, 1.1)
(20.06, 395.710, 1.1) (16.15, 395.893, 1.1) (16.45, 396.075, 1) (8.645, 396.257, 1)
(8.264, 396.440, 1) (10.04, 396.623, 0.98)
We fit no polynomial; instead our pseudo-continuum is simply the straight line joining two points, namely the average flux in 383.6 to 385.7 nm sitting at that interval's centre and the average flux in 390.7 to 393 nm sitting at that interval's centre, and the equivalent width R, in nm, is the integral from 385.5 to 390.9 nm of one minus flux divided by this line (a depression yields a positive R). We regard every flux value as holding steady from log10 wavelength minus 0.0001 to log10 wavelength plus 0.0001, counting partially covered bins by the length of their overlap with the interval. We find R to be 0.558 nm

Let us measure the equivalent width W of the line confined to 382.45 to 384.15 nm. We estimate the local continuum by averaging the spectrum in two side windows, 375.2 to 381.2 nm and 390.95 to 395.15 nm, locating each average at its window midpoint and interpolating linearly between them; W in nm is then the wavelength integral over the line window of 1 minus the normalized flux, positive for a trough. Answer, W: 0.849 nm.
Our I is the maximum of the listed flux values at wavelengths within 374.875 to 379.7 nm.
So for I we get 24.43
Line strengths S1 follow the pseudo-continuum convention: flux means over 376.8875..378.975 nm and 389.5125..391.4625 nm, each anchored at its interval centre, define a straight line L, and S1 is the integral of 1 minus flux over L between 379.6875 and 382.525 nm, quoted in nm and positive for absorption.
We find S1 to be 0.80 nm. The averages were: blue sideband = 17.8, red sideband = 16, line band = 12.5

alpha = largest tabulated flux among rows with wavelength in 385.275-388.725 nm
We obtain 15.72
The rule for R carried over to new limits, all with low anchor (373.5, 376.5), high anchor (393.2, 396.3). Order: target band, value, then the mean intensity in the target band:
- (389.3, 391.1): -0.45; 15.1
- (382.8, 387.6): 0.65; 9.75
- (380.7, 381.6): -0.47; 16.1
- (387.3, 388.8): 0.01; 11.6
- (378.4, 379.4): -0.46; 14.9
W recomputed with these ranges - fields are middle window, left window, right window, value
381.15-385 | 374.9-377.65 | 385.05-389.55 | 0.85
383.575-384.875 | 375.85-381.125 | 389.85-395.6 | 0.43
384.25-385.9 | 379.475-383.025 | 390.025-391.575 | 0.21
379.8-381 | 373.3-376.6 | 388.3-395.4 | -0.41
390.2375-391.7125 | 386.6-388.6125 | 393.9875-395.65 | -0.45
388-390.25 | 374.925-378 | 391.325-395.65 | -0.07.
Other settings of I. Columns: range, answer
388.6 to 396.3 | 22.62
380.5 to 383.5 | 22.04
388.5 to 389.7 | 19.13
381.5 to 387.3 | 17.94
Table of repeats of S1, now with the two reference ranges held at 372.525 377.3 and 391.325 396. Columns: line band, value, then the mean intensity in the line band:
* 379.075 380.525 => -0.15 nm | 12.8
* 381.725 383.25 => 0.58 nm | 7.42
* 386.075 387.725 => 0.23 nm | 10.9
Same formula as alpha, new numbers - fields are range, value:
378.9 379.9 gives 14.76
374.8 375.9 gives 19.3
